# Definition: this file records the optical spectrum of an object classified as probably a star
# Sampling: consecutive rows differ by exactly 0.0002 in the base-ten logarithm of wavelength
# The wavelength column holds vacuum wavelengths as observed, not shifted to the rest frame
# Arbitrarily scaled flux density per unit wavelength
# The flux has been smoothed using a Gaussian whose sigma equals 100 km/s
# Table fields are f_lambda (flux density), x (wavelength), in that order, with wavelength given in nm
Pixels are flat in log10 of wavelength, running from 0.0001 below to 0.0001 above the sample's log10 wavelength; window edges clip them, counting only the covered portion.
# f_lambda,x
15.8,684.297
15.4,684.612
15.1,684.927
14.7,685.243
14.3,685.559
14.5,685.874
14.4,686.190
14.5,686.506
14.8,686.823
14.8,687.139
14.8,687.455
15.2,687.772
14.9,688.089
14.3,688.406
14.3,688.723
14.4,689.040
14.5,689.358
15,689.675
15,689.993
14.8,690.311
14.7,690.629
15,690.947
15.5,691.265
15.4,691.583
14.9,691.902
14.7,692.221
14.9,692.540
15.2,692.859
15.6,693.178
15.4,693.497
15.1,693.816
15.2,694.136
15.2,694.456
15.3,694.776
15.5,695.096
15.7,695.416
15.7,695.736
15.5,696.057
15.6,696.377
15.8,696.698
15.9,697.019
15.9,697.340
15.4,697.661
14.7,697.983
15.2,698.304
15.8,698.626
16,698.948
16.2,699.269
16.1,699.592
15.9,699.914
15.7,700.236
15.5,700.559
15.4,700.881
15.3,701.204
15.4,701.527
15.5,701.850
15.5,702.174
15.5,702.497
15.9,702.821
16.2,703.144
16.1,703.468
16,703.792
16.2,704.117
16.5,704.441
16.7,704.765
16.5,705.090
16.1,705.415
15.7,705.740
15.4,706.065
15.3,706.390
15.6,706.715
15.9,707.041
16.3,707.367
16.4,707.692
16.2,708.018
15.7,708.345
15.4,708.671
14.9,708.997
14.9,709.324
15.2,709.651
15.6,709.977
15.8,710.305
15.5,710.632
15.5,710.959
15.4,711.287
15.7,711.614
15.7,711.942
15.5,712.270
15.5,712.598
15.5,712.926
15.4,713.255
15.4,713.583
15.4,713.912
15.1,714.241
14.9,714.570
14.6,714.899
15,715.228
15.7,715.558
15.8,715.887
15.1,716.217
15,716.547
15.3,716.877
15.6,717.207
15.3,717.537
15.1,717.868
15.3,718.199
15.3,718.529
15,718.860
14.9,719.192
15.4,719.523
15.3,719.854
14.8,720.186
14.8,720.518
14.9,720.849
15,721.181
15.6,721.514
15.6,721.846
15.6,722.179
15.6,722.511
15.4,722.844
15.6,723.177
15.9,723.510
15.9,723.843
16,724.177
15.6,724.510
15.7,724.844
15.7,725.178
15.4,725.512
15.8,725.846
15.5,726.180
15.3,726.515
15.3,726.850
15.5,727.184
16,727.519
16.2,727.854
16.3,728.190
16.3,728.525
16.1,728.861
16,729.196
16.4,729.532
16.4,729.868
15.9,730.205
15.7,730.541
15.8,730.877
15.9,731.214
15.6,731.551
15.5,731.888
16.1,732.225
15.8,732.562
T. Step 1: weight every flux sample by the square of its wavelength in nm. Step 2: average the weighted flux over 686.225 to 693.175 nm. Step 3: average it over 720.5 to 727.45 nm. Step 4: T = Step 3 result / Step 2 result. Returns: 1.2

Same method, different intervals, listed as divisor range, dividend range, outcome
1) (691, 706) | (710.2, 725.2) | 1.04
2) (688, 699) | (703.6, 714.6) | 1.08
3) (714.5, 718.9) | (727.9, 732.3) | 1.09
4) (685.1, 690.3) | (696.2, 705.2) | 1.12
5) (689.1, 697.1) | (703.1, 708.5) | 1.09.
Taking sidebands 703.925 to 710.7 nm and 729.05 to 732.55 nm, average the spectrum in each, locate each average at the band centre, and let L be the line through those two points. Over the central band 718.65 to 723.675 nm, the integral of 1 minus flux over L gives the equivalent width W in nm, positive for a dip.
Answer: 0.18 nm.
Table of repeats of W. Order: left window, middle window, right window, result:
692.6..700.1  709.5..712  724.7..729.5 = 0.021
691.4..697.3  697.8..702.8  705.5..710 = -0.033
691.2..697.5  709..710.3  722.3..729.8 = 0.028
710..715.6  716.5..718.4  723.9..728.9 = 0.029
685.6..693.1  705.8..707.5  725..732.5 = -0.047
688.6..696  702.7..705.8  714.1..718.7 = -0.215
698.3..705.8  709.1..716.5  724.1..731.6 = 0.237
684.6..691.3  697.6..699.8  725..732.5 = -0.089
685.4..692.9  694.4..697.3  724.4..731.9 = -0.125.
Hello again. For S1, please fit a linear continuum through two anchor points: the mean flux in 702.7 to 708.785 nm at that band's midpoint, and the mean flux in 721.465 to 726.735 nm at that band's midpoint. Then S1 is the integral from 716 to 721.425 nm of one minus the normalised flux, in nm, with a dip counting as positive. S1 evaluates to 0.21 nm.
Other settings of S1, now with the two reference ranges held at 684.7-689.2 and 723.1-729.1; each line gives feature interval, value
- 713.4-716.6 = 0.05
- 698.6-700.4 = -0.11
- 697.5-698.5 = -0.01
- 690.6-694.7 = -0.09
